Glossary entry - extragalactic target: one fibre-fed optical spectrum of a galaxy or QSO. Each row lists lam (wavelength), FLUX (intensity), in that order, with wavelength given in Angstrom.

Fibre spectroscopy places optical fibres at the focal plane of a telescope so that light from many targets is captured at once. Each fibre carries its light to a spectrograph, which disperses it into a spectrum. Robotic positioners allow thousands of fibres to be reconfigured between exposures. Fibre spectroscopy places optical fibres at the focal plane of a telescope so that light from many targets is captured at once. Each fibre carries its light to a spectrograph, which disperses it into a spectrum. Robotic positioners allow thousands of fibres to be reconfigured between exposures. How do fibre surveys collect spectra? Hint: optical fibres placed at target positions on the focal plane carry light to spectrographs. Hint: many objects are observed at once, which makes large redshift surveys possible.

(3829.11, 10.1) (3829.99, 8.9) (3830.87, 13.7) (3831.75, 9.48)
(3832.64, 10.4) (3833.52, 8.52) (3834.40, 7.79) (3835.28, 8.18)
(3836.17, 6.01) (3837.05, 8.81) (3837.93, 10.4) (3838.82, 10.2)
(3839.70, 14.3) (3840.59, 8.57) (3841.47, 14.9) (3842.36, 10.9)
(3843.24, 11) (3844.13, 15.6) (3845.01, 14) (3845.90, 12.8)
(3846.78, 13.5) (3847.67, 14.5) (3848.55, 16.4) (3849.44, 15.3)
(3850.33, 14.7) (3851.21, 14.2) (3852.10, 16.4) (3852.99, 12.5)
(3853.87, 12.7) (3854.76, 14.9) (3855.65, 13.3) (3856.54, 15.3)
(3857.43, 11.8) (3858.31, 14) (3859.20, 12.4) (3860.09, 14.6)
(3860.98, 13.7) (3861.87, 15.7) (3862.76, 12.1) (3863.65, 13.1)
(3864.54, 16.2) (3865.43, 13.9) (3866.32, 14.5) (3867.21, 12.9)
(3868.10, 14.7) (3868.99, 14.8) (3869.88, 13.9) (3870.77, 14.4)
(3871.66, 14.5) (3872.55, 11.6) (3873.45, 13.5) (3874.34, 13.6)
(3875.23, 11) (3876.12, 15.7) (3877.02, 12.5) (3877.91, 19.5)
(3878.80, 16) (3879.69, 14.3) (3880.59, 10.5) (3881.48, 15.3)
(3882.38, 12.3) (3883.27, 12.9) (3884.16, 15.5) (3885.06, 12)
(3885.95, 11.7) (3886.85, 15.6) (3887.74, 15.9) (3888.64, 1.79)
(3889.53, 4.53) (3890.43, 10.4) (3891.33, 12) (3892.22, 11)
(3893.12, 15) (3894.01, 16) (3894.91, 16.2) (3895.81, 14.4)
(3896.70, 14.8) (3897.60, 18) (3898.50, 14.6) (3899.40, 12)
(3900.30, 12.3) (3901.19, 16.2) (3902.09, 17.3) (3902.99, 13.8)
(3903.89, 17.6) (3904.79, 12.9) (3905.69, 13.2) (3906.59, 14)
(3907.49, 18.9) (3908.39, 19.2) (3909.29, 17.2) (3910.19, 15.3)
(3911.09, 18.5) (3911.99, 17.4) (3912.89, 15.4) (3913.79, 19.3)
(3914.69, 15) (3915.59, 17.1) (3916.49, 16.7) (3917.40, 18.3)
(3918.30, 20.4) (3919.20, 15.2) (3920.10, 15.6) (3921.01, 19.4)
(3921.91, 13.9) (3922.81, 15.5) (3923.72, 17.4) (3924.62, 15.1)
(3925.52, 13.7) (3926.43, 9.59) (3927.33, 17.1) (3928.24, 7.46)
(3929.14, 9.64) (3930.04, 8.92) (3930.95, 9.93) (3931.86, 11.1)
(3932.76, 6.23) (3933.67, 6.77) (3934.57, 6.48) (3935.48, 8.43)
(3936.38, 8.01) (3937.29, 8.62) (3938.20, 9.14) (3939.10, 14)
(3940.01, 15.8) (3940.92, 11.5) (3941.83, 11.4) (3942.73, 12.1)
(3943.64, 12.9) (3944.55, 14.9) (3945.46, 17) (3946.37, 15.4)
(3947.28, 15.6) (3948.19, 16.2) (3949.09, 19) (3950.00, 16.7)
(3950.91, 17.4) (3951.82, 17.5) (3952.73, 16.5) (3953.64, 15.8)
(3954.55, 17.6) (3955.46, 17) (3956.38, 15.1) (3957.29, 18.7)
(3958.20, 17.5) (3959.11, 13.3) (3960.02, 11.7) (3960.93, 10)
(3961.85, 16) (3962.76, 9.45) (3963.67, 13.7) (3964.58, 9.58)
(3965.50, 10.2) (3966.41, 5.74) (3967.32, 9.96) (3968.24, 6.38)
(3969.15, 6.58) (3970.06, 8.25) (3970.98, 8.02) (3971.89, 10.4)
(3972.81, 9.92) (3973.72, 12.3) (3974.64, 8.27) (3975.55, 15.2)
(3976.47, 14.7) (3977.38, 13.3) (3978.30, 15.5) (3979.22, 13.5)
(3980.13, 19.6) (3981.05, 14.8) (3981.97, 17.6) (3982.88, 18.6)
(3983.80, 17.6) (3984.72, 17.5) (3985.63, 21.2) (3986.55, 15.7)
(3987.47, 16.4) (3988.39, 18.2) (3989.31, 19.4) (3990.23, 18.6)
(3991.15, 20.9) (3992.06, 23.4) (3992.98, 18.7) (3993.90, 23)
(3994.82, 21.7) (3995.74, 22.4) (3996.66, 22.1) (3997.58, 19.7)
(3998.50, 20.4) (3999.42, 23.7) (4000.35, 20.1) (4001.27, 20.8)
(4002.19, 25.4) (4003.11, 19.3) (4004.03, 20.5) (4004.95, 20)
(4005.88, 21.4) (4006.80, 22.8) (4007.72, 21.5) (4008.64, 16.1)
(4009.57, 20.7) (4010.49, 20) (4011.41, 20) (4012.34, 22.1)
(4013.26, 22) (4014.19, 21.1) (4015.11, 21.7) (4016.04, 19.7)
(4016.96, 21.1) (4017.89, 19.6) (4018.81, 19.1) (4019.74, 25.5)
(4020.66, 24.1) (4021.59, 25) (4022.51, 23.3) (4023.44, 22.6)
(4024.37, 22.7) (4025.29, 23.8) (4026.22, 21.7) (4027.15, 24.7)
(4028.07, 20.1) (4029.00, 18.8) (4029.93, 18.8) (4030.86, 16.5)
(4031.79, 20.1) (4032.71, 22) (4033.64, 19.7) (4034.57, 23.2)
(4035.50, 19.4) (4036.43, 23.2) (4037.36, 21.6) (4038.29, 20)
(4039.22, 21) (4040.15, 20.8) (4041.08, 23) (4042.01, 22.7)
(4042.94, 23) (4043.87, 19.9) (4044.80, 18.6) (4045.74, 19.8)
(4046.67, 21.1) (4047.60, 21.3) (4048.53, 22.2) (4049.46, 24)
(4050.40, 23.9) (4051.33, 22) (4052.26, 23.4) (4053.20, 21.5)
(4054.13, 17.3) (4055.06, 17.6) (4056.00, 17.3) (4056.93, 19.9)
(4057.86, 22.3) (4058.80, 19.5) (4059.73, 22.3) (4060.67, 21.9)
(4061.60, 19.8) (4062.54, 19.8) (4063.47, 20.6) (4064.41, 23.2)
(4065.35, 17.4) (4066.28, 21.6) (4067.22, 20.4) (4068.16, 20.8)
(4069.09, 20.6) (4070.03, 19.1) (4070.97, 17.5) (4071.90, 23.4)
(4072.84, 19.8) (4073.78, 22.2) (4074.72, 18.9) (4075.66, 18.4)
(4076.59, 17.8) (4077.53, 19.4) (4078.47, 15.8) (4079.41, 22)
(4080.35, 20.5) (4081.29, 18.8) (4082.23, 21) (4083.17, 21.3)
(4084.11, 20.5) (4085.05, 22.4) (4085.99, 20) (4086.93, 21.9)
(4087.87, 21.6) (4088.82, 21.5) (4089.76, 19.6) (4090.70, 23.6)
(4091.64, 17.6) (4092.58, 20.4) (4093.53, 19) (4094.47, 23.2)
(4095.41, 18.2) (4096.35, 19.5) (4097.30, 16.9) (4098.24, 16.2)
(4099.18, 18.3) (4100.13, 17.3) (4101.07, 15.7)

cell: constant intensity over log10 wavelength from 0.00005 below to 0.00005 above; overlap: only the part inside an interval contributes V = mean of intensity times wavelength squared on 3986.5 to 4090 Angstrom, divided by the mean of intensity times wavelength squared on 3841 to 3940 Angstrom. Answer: 1.6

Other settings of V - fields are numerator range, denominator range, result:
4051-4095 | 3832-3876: 1.76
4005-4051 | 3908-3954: 1.58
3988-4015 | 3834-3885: 1.69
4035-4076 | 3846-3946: 1.63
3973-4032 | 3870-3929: 1.43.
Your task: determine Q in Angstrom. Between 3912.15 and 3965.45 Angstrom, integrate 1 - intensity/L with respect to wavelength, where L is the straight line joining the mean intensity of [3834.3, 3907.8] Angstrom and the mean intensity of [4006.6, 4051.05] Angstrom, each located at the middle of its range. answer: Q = 9.2 Angstrom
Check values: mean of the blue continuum 13.4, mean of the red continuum 21.4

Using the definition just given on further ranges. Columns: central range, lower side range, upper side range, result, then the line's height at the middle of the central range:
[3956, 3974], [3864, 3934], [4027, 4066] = 6.27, 17.1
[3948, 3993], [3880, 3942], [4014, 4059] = 6.69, 17.2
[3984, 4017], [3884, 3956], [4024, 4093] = -4.77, 17.9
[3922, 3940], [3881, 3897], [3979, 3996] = 5.15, 15.3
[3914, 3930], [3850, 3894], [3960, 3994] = -1.48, 13.8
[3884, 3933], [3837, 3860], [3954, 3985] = -4.10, 13.2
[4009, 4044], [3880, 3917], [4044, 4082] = -4.44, 19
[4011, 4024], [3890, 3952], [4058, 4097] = -2.86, 18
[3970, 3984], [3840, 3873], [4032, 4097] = 3.23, 17.8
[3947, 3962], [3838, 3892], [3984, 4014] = 1.74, 18.1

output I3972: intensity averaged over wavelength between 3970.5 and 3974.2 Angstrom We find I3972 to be 10.1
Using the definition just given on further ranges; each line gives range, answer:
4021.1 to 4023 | 24.1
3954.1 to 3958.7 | 17.1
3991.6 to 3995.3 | 21.7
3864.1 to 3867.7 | 14.4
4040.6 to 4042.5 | 22.9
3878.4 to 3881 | 13.6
